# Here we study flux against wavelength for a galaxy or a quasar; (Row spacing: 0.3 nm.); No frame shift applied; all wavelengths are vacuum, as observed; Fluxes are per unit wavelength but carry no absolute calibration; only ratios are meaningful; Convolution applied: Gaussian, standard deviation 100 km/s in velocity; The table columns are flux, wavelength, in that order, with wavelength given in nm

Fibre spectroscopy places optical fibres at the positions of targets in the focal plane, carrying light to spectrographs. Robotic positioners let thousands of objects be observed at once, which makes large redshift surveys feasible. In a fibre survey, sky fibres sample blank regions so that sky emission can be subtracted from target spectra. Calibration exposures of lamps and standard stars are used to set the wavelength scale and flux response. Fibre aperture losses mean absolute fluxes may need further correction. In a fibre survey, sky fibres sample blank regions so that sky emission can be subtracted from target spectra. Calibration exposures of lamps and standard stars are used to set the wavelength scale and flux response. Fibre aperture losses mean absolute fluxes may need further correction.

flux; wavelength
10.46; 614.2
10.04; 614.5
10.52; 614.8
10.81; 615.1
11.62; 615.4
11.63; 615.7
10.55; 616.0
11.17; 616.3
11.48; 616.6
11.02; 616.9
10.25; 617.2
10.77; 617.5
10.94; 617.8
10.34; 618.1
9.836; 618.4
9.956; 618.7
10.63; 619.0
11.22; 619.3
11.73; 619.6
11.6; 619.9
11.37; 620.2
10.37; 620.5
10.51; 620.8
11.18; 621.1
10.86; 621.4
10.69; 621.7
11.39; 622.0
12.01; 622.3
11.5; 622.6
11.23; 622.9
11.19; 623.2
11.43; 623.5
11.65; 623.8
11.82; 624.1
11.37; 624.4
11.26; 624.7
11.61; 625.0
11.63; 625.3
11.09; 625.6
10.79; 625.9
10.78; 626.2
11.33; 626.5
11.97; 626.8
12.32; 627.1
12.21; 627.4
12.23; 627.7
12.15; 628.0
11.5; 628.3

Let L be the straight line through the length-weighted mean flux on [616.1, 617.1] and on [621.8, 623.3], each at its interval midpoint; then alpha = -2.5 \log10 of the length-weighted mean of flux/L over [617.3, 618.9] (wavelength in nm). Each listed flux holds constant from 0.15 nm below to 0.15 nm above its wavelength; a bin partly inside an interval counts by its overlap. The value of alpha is 0.08 mag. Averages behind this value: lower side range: 11.1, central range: 10.4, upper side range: 11.4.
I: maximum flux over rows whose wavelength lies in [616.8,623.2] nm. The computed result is 12.01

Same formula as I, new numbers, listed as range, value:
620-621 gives 11.37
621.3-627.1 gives 12.32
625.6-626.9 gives 11.97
